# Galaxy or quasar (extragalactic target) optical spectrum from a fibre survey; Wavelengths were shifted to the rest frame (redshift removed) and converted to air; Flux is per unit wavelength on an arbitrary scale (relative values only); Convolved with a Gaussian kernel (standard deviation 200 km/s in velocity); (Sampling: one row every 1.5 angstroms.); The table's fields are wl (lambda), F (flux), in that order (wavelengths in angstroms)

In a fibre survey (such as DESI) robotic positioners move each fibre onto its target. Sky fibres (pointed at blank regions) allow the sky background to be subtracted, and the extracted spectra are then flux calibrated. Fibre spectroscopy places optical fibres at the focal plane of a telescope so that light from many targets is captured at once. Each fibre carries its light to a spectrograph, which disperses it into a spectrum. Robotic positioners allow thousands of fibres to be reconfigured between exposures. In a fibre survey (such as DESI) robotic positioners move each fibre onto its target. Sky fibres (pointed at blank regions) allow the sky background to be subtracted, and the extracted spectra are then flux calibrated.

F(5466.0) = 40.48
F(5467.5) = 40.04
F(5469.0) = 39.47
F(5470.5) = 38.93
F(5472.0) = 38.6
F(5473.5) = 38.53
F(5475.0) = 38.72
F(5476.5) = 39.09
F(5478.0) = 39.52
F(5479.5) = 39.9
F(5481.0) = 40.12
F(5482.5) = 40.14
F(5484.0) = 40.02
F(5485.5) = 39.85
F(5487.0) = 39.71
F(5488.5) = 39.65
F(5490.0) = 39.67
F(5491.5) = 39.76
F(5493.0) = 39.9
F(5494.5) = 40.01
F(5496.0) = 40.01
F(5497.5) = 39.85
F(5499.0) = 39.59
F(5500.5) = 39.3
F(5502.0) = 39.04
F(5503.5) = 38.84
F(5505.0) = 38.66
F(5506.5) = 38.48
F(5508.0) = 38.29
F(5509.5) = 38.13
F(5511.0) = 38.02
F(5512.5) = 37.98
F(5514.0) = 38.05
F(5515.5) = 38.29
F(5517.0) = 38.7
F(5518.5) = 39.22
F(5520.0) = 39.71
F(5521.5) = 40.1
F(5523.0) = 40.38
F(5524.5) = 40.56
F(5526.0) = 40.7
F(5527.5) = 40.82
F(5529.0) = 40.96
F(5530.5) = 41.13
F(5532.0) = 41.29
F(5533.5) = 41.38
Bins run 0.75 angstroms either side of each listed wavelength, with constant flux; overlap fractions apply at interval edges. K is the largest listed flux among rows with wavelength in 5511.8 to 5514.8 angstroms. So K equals 38.05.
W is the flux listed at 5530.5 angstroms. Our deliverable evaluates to 41.13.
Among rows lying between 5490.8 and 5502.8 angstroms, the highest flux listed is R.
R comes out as 40.01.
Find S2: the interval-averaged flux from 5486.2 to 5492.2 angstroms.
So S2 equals 39.7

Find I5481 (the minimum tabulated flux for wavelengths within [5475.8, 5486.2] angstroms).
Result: 39.09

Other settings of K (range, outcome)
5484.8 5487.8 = 39.85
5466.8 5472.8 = 40.04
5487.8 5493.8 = 39.9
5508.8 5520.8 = 39.71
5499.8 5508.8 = 39.3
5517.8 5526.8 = 40.7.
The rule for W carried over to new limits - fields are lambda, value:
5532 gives 41.29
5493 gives 39.9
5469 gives 39.47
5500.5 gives 39.3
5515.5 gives 38.29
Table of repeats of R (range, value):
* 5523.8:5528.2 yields 40.82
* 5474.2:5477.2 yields 39.09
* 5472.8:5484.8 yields 40.14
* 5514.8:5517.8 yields 38.7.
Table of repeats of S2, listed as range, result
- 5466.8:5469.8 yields 39.7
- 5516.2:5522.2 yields 39.4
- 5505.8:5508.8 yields 38.4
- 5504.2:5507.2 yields 38.6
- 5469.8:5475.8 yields 38.7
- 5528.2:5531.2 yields 41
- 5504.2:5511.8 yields 38.3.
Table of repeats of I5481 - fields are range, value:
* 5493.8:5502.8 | 39.04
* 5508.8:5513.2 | 37.98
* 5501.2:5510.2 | 38.13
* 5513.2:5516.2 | 38.05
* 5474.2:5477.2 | 38.72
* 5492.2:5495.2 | 39.9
